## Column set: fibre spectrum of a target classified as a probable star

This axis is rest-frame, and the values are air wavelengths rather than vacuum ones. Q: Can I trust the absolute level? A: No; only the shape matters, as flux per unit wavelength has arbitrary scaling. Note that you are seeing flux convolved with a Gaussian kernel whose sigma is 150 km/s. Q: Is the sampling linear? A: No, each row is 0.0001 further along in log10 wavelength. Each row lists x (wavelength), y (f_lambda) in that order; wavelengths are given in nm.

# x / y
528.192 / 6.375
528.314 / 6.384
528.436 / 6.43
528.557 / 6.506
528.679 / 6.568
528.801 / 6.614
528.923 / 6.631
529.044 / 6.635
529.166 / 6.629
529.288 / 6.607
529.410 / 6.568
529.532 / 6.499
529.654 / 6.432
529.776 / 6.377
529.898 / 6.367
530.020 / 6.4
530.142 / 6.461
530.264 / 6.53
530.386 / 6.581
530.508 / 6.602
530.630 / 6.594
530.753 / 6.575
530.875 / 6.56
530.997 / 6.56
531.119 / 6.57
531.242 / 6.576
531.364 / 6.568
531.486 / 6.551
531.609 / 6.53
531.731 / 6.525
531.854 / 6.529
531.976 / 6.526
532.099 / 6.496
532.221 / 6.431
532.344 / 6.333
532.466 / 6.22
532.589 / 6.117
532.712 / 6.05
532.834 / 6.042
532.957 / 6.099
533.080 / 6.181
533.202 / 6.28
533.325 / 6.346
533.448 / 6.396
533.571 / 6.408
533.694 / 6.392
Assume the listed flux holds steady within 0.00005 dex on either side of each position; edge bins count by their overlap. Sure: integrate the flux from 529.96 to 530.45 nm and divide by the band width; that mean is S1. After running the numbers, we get 6.5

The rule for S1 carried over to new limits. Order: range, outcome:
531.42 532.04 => 6.53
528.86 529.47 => 6.62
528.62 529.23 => 6.62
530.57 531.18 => 6.57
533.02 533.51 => 6.3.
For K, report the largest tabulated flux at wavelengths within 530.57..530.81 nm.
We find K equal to 6.594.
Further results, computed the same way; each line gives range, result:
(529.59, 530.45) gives 6.581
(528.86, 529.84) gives 6.635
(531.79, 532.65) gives 6.529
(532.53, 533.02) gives 6.117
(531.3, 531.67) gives 6.568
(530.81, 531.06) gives 6.56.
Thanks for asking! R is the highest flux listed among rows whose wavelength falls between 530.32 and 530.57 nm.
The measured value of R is 6.602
